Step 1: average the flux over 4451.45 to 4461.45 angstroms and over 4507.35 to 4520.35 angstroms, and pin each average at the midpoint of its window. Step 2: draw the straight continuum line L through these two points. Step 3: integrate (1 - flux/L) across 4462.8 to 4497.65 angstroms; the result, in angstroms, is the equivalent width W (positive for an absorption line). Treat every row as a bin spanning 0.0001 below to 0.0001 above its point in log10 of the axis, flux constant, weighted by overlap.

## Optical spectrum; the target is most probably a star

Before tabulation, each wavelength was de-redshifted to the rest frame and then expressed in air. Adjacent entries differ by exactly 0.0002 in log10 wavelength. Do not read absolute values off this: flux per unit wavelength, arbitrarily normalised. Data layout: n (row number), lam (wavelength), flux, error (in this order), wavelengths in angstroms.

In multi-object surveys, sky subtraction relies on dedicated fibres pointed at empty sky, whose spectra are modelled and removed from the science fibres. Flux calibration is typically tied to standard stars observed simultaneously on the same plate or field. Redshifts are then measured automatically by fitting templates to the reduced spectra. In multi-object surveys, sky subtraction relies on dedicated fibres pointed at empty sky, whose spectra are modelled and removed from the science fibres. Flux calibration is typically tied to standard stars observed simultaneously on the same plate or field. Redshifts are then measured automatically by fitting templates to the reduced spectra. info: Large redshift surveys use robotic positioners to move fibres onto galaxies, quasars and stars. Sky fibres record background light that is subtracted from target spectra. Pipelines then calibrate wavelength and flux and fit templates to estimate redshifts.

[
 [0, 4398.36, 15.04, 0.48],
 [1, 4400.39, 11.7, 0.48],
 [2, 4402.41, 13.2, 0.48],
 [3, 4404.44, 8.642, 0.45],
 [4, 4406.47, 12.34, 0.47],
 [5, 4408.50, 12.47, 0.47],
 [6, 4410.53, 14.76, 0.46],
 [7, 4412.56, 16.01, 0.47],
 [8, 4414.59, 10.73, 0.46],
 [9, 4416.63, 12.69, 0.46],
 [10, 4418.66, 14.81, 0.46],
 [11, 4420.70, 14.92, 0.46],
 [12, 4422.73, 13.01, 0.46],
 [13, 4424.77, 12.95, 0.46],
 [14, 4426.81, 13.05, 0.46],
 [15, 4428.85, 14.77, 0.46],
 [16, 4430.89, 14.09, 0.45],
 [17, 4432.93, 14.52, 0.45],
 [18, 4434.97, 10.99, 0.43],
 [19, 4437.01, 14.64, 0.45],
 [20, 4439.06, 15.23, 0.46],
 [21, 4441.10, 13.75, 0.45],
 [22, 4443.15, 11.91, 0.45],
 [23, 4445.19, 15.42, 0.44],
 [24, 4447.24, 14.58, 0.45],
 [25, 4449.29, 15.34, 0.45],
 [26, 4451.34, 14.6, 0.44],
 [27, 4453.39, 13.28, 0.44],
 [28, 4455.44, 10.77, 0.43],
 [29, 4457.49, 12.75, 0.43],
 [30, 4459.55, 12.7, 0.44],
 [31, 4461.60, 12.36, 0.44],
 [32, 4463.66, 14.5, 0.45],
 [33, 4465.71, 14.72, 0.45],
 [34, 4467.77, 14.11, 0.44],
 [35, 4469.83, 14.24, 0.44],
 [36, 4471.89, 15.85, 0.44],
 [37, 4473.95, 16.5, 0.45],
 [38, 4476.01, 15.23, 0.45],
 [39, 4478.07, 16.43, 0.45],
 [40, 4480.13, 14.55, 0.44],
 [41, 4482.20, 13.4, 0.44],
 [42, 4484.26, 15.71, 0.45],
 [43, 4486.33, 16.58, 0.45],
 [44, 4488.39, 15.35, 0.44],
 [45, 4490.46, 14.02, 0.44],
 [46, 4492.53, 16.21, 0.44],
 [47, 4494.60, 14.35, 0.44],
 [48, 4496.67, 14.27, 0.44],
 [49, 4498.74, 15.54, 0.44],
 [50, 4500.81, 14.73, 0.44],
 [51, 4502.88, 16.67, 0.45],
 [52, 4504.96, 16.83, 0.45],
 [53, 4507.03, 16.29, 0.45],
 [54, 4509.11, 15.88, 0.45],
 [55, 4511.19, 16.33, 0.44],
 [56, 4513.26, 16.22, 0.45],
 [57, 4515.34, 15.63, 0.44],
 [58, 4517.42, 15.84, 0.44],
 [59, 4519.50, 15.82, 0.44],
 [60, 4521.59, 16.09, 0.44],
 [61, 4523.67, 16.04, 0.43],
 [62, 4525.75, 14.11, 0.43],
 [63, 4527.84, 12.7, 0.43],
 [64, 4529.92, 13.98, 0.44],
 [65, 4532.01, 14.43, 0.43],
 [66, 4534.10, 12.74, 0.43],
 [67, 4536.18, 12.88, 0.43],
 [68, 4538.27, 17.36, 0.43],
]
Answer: -2.75 angstroms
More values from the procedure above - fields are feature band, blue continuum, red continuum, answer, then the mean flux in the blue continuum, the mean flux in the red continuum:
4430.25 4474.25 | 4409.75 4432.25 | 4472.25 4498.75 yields 1.80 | 13.8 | 15.2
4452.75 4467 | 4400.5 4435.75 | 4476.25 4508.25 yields 1.38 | 13.2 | 15.4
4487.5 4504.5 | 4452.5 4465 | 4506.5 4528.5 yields -0.76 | 12.8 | 15.6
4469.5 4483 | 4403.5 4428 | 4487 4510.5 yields -0.38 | 13.1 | 15.5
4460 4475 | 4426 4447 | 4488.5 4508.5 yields 0.13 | 13.9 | 15.4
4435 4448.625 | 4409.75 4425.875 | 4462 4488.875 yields 0.24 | 13.7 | 15.1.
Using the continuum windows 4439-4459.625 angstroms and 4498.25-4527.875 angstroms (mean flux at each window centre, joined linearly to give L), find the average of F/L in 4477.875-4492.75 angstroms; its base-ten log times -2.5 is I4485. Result -0.02 mag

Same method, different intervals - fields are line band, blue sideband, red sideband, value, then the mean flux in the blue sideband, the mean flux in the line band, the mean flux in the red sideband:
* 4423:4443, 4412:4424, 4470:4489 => 0.03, 13.6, 13.7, 15.5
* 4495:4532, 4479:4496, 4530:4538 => -0.08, 15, 15.4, 13.8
